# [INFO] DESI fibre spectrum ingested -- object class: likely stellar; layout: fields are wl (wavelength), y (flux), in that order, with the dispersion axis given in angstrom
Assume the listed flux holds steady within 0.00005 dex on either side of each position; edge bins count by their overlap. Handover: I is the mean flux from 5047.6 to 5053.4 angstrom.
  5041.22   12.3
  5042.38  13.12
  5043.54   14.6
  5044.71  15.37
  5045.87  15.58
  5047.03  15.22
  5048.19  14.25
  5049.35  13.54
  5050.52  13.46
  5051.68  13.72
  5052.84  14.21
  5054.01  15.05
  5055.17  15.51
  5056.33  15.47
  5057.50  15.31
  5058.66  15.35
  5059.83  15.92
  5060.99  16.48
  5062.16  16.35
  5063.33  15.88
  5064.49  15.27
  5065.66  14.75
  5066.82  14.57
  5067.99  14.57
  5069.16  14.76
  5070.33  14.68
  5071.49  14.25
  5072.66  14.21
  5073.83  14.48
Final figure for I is 13.8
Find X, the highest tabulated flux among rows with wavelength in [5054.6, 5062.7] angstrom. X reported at 16.48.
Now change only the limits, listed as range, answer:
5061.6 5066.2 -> 16.35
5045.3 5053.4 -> 15.58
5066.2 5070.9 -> 14.76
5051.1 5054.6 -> 15.05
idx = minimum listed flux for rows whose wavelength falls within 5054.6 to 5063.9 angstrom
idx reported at 15.31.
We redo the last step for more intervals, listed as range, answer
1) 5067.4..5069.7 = 14.57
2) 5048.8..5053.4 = 13.46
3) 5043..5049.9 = 13.54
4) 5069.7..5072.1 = 14.25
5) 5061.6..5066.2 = 14.75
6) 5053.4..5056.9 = 15.05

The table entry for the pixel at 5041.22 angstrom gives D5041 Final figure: 12.3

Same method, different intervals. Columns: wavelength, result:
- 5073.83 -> 14.48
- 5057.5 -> 15.31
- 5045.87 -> 15.58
